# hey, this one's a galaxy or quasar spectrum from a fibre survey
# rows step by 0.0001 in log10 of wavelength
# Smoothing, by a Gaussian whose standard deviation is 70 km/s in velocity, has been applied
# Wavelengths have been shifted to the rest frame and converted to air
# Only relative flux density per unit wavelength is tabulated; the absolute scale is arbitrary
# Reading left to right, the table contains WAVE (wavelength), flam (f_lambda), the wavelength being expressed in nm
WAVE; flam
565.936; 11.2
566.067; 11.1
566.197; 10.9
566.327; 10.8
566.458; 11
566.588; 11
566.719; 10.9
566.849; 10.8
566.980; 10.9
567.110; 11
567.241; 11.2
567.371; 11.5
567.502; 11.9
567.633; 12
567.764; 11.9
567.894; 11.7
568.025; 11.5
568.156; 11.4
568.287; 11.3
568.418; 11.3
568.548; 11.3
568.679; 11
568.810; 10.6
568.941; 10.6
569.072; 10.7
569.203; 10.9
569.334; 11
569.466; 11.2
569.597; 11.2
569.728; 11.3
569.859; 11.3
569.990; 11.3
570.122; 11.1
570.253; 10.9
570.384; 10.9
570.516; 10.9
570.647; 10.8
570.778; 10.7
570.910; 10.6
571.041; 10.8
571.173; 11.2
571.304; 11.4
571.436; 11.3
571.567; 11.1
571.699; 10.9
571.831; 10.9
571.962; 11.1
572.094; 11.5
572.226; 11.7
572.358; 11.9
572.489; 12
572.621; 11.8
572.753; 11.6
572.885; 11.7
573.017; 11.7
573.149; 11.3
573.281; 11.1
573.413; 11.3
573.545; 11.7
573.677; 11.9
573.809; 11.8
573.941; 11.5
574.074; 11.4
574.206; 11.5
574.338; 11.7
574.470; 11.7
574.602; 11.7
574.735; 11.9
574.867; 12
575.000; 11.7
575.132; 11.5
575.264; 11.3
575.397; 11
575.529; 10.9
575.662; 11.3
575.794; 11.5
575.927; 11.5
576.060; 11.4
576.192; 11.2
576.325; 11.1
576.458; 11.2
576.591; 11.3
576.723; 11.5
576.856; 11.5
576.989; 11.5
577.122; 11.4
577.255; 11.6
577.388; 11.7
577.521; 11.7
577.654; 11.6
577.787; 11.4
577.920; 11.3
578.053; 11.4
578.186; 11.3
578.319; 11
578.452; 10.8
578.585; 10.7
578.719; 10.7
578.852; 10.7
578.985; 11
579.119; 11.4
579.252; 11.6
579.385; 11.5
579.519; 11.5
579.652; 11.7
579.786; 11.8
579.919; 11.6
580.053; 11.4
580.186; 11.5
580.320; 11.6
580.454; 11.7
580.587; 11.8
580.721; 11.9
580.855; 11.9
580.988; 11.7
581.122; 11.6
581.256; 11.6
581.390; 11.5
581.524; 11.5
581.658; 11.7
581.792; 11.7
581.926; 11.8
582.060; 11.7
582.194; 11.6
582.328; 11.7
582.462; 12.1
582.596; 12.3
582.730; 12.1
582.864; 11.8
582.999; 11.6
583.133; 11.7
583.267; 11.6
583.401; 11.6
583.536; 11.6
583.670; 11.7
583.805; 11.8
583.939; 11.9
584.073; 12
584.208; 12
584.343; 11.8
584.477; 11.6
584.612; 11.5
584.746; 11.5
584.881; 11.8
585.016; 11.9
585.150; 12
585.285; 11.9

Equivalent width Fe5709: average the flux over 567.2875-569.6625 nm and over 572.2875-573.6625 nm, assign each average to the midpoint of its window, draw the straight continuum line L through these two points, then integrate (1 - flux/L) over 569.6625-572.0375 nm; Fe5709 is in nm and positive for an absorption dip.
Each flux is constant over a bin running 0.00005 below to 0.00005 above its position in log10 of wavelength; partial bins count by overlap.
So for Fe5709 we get 0.09 nm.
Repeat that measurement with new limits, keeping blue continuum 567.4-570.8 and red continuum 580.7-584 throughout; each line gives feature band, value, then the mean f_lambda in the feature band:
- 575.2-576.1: 0.02 nm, 11.3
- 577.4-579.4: 0.06 nm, 11.2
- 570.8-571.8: 0.02 nm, 11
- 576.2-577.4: 0.01 nm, 11.4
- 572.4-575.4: -0.06 nm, 11.6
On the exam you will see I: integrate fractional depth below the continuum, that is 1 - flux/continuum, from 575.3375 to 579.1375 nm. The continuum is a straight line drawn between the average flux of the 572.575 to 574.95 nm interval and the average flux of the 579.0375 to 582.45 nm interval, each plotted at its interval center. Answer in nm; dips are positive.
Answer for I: 0.12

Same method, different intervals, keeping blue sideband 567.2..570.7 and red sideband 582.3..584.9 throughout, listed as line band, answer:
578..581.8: 0.07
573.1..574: -0.01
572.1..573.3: -0.03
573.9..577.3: 0.01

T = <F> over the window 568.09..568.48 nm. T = 11.3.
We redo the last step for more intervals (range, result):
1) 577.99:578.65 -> 11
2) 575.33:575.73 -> 11.1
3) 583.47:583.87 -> 11.7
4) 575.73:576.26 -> 11.4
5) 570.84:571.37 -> 11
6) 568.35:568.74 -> 11.2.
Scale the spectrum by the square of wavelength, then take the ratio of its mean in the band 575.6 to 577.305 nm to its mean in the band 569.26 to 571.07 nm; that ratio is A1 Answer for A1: 1.06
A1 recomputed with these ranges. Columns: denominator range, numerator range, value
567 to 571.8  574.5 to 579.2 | 1.04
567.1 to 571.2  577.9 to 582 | 1.07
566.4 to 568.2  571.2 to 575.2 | 1.04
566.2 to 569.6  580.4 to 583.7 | 1.10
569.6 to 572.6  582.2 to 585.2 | 1.10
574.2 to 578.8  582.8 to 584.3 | 1.06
